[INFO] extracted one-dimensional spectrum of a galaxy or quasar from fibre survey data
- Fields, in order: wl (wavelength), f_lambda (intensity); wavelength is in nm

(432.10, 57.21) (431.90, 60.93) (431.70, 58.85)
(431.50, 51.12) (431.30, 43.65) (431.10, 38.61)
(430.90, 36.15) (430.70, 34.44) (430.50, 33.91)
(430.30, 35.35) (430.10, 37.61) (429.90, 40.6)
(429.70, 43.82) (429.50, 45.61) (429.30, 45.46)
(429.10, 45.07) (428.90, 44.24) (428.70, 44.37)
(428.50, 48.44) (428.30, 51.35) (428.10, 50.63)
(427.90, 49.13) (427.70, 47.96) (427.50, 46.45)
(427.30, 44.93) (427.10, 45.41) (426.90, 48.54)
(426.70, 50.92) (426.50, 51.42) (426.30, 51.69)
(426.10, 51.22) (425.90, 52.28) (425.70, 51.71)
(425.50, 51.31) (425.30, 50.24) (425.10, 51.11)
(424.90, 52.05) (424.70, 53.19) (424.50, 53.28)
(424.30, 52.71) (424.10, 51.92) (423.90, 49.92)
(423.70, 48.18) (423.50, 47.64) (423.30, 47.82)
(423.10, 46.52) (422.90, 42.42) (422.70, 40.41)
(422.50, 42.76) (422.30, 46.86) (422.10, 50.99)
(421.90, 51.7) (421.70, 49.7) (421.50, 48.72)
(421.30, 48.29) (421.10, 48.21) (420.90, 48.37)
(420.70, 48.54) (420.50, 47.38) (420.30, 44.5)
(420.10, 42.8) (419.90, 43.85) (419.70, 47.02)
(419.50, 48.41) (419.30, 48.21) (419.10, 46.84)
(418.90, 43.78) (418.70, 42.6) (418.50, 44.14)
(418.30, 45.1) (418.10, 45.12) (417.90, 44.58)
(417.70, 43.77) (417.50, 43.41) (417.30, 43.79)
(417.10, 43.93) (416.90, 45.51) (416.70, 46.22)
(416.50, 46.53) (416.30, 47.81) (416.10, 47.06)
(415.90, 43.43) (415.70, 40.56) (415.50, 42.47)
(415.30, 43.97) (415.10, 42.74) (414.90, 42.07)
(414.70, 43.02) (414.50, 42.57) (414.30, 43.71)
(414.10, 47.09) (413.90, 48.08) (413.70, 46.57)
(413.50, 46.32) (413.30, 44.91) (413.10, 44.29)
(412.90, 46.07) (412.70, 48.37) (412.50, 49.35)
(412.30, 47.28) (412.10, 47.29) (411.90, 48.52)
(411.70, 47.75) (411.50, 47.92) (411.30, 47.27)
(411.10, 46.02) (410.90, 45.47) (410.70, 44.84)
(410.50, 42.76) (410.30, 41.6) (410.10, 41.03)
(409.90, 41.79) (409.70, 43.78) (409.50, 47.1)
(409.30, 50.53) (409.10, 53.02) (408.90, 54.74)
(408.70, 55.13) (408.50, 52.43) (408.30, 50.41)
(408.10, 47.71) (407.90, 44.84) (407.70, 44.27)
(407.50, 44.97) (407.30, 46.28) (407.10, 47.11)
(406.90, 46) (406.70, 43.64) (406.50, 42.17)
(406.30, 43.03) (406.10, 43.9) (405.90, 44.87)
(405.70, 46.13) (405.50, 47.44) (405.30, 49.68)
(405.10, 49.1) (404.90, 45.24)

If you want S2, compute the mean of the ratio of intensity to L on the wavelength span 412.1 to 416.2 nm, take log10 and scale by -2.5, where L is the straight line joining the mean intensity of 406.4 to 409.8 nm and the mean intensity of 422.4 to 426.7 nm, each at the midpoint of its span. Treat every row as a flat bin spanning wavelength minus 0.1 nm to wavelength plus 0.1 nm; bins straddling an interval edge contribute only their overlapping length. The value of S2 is 0.080 mag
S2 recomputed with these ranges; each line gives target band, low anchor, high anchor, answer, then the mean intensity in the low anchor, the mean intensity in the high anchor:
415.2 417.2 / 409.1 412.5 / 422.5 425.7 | 0.060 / 46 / 49.1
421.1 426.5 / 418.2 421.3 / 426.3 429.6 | -0.058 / 46.1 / 47.6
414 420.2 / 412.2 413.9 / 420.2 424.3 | 0.061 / 46.7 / 47.7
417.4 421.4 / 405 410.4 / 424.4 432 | 0.030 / 46.8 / 47.2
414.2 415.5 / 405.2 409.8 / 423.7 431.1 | 0.102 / 47.4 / 47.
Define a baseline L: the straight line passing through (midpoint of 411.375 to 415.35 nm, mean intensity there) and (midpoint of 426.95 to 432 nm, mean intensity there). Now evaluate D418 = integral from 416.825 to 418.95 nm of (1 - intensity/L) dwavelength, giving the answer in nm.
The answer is 0.07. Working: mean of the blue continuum 45.9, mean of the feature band 44.2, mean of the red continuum 45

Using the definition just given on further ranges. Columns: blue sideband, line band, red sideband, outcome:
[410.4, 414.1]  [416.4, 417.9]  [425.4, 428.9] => 0.09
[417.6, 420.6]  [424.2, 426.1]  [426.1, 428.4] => -0.15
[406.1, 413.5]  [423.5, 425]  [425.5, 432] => -0.16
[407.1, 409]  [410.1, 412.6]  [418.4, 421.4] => 0.10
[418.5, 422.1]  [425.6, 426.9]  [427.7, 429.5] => -0.11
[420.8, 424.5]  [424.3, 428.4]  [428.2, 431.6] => -0.47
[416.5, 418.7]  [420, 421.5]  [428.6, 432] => -0.09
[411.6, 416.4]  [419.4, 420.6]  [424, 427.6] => 0.06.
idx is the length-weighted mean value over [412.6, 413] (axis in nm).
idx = 47.2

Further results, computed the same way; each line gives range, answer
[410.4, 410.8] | 43.8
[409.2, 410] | 45.8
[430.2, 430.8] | 34.6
